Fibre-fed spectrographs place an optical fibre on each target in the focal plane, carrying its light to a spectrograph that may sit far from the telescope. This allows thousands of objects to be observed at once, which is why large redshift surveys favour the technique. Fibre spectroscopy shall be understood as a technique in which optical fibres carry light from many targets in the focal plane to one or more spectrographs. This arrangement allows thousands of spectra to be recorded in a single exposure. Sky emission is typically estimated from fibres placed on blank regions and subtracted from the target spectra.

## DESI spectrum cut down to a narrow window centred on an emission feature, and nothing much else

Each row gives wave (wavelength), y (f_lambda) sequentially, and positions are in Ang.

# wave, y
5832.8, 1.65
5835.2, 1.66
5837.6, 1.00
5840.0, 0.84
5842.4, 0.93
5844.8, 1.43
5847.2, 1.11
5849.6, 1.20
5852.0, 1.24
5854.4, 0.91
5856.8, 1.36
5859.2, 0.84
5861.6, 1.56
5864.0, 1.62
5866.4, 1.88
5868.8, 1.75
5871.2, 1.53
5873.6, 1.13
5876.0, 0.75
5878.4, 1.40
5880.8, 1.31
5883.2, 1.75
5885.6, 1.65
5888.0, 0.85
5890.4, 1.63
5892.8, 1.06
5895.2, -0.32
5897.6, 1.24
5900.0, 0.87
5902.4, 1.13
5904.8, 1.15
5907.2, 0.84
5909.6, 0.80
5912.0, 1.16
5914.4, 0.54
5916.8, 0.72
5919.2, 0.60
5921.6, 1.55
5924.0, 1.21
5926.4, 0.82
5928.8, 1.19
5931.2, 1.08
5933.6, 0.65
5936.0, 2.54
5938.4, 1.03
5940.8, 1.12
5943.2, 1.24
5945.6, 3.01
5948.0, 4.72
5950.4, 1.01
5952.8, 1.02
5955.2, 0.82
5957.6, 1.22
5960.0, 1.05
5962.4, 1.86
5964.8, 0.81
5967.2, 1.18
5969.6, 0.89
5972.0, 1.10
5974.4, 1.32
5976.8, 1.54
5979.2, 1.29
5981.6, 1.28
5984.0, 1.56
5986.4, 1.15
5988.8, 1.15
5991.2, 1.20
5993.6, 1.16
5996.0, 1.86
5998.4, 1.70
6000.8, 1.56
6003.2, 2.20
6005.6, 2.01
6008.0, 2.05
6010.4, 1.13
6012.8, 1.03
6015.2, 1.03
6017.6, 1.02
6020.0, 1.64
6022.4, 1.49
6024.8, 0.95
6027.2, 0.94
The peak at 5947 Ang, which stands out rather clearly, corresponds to Hgamma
